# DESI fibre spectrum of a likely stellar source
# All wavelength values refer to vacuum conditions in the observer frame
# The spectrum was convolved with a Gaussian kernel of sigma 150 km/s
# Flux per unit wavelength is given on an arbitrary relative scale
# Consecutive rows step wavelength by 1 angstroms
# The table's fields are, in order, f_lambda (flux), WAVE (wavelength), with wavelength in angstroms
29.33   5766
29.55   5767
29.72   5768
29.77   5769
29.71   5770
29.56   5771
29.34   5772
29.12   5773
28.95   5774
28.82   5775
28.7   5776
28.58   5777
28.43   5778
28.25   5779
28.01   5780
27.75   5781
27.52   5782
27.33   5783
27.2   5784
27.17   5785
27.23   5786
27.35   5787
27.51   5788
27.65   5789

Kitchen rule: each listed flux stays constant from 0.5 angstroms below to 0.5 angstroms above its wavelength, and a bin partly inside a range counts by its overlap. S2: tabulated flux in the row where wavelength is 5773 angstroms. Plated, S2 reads 29.12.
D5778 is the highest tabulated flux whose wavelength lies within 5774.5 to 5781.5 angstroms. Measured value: 28.82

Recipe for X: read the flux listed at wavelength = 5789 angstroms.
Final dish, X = 27.65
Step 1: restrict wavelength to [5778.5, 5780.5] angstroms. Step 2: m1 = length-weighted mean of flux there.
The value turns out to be 28.1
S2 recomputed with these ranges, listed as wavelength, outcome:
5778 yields 28.43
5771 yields 29.56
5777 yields 28.58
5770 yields 29.71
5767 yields 29.55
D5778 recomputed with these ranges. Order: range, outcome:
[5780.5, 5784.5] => 27.75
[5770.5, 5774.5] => 29.56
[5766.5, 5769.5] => 29.77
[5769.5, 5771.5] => 29.71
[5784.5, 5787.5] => 27.35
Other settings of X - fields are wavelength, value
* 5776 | 28.7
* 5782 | 27.52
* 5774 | 28.95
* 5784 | 27.2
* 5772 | 29.34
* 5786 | 27.23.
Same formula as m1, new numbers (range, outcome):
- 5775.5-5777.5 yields 28.6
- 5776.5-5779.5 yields 28.4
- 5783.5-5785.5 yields 27.2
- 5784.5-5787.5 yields 27.2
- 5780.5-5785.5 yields 27.4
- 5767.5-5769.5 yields 29.7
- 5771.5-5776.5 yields 29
